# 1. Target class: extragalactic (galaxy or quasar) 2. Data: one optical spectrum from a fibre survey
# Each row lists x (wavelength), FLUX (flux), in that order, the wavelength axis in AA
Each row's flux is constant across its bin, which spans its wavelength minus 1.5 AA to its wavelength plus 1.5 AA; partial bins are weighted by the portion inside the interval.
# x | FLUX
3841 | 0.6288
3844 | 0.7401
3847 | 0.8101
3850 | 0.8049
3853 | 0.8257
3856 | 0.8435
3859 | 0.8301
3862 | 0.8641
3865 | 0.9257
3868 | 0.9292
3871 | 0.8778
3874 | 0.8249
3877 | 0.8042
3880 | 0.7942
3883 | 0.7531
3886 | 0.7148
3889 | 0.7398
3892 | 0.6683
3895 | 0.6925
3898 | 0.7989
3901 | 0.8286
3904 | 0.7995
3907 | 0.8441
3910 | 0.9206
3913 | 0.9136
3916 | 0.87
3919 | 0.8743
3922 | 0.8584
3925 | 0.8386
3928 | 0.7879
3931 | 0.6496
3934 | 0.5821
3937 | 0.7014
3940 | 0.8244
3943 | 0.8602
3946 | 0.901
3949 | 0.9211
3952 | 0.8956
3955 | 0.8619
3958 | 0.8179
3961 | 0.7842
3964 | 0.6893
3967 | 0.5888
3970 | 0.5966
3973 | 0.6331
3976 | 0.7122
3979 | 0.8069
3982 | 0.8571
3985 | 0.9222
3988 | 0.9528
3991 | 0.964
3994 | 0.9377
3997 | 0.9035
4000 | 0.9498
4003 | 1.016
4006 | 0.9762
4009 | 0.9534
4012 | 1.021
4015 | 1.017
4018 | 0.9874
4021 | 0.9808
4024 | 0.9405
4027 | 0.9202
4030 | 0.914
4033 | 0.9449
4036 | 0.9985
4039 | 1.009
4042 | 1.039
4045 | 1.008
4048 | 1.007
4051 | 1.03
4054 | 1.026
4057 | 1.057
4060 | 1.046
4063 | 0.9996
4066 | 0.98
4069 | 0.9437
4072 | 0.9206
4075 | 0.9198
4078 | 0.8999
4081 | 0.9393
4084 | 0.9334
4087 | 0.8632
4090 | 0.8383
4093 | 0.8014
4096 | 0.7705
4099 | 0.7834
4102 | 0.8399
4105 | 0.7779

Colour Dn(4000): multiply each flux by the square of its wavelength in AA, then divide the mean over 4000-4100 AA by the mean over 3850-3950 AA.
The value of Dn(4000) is 1.27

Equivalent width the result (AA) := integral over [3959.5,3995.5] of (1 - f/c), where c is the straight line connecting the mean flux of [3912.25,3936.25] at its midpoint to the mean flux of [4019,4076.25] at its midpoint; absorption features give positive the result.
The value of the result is 3.6 AA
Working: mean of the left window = 0.79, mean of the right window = 0.984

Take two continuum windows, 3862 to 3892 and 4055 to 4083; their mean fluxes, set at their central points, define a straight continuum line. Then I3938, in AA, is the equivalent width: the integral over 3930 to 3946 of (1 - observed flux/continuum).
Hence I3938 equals 2.2 AA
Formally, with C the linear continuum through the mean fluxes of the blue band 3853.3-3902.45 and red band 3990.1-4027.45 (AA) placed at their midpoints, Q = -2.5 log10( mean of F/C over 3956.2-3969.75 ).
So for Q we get 0.268 mag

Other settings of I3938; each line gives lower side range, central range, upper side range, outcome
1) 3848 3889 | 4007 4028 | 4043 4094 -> -1.2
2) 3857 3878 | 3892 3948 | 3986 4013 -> 6.1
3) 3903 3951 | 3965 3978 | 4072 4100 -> 3.0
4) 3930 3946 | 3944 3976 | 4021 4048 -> 1.0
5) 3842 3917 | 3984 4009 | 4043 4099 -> -1.7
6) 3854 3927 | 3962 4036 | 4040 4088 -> 3.0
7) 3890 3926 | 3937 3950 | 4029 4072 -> 0.2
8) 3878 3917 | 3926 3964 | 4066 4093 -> 1.3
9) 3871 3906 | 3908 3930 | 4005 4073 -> -1.2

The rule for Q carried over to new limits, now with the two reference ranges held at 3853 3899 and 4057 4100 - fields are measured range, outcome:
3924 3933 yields 0.12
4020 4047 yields -0.10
